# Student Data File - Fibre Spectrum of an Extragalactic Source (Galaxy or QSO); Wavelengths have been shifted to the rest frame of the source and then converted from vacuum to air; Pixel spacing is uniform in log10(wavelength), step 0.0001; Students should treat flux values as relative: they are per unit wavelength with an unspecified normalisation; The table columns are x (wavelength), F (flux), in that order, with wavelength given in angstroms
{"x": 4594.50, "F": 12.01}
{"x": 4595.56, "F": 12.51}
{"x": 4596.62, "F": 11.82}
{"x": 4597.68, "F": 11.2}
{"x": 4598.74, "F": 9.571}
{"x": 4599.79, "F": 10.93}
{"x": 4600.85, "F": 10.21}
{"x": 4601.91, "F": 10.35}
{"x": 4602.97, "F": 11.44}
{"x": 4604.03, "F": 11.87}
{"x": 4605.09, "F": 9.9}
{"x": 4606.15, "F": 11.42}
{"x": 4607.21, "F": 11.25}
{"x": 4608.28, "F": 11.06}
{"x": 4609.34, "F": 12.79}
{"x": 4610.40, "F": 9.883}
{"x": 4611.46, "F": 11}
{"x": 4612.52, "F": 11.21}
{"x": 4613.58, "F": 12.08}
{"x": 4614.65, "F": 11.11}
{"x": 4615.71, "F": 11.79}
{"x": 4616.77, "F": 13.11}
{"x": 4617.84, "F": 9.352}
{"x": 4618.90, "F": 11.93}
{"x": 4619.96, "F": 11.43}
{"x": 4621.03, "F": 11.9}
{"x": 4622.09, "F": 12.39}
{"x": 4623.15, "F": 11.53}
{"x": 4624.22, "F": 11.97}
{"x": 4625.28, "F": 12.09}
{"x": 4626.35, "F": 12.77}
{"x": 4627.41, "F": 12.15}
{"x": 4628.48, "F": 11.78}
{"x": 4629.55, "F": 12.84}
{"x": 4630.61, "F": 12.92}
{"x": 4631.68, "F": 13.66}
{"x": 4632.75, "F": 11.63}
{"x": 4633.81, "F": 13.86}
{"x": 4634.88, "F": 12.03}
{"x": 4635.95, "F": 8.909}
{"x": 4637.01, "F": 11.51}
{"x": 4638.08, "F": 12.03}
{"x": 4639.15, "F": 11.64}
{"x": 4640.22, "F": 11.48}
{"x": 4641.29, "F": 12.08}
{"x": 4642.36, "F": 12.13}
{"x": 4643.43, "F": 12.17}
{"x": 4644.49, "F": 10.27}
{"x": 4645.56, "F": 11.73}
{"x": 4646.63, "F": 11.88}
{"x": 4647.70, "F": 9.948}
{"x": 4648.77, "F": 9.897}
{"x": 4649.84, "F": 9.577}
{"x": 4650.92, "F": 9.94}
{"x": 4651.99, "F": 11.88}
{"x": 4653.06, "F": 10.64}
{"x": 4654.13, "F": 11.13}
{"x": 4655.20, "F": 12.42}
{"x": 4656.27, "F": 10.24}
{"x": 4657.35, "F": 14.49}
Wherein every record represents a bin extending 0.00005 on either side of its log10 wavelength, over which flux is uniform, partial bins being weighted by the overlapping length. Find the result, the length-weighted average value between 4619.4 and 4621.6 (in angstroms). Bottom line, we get 11.7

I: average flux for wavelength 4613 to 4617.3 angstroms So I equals 12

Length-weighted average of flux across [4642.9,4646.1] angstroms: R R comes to 11.4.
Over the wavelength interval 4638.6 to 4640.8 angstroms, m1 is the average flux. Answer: 11.5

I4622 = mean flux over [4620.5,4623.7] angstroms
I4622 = 12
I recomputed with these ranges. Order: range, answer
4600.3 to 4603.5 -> 10.7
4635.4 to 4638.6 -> 10.8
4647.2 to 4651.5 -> 9.84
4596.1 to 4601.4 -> 10.8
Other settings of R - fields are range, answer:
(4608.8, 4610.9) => 11.4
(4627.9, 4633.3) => 12.6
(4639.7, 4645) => 11.6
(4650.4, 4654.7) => 10.9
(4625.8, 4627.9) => 12.5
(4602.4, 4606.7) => 11.2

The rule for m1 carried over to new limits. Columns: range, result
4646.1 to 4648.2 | 10.9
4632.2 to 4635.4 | 12.5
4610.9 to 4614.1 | 11.4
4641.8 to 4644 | 12.2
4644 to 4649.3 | 10.7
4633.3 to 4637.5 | 11.6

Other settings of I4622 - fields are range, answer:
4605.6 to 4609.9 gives 11.6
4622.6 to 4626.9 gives 12.1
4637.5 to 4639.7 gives 11.8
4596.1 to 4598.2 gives 11.5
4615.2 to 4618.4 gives 11.4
